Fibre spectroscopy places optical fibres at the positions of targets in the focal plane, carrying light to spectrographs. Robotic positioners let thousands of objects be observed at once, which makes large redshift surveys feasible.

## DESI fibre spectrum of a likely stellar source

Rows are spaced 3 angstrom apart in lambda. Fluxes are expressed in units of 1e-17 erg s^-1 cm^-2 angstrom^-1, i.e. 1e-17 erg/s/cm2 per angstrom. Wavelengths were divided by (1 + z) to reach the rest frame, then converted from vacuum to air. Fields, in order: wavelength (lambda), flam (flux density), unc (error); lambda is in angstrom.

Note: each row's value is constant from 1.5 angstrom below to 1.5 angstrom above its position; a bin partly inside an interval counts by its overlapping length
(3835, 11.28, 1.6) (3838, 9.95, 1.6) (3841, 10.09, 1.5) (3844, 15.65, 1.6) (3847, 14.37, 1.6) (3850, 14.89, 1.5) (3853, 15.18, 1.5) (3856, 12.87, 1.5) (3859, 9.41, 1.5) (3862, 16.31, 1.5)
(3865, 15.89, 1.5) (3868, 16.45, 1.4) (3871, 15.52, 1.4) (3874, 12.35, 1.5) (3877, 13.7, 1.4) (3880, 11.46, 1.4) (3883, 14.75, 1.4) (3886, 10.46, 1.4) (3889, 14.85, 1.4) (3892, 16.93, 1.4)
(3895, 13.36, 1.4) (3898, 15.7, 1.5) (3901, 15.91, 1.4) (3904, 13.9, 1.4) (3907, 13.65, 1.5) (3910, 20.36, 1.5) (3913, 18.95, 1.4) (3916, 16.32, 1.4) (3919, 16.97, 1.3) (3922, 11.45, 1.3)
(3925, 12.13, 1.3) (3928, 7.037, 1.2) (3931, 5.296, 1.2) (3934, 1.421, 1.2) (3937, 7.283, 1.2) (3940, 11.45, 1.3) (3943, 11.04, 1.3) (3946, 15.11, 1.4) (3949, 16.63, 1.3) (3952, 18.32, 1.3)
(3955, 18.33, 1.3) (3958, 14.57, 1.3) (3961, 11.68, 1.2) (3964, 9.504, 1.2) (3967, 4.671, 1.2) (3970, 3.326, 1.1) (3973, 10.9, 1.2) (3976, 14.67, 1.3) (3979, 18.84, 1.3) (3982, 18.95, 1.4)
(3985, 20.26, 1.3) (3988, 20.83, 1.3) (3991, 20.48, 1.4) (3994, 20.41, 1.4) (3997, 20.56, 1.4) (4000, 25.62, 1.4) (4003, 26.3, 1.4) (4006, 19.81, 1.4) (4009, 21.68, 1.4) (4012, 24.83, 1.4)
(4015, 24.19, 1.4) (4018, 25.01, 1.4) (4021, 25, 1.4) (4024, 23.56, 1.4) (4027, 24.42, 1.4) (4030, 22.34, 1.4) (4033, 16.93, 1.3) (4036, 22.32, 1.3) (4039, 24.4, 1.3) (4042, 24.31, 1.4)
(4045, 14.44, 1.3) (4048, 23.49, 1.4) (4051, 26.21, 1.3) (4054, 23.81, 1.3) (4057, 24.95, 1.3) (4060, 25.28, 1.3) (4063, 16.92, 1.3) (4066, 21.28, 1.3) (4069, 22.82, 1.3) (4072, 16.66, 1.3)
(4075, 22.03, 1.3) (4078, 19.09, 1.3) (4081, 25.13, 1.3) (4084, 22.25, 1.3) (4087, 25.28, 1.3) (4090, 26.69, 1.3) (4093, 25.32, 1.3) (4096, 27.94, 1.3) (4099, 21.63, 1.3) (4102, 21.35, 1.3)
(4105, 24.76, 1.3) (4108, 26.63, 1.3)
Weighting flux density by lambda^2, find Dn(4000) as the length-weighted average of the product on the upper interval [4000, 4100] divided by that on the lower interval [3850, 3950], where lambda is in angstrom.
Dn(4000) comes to 1.86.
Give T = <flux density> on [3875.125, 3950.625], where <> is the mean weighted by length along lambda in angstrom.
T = 13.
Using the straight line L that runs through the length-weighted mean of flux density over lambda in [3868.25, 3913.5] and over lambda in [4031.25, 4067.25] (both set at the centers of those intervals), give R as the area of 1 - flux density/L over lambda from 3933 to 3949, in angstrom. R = 6.5 angstrom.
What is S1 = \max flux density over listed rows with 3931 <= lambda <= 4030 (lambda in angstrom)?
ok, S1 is 26.3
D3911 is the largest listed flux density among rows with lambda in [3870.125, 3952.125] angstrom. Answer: 20.36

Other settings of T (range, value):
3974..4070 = 22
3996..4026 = 23.7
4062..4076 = 20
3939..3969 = 13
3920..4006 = 14.3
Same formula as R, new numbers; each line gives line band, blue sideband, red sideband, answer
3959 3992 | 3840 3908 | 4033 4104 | 8.44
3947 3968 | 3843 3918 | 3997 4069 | 5.74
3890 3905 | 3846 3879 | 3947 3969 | -1.46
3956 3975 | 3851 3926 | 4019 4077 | 9.08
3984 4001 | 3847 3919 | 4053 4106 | -1.70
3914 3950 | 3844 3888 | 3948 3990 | 8.08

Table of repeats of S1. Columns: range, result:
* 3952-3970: 18.33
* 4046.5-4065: 26.21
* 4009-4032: 25.01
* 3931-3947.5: 15.11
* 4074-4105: 27.94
